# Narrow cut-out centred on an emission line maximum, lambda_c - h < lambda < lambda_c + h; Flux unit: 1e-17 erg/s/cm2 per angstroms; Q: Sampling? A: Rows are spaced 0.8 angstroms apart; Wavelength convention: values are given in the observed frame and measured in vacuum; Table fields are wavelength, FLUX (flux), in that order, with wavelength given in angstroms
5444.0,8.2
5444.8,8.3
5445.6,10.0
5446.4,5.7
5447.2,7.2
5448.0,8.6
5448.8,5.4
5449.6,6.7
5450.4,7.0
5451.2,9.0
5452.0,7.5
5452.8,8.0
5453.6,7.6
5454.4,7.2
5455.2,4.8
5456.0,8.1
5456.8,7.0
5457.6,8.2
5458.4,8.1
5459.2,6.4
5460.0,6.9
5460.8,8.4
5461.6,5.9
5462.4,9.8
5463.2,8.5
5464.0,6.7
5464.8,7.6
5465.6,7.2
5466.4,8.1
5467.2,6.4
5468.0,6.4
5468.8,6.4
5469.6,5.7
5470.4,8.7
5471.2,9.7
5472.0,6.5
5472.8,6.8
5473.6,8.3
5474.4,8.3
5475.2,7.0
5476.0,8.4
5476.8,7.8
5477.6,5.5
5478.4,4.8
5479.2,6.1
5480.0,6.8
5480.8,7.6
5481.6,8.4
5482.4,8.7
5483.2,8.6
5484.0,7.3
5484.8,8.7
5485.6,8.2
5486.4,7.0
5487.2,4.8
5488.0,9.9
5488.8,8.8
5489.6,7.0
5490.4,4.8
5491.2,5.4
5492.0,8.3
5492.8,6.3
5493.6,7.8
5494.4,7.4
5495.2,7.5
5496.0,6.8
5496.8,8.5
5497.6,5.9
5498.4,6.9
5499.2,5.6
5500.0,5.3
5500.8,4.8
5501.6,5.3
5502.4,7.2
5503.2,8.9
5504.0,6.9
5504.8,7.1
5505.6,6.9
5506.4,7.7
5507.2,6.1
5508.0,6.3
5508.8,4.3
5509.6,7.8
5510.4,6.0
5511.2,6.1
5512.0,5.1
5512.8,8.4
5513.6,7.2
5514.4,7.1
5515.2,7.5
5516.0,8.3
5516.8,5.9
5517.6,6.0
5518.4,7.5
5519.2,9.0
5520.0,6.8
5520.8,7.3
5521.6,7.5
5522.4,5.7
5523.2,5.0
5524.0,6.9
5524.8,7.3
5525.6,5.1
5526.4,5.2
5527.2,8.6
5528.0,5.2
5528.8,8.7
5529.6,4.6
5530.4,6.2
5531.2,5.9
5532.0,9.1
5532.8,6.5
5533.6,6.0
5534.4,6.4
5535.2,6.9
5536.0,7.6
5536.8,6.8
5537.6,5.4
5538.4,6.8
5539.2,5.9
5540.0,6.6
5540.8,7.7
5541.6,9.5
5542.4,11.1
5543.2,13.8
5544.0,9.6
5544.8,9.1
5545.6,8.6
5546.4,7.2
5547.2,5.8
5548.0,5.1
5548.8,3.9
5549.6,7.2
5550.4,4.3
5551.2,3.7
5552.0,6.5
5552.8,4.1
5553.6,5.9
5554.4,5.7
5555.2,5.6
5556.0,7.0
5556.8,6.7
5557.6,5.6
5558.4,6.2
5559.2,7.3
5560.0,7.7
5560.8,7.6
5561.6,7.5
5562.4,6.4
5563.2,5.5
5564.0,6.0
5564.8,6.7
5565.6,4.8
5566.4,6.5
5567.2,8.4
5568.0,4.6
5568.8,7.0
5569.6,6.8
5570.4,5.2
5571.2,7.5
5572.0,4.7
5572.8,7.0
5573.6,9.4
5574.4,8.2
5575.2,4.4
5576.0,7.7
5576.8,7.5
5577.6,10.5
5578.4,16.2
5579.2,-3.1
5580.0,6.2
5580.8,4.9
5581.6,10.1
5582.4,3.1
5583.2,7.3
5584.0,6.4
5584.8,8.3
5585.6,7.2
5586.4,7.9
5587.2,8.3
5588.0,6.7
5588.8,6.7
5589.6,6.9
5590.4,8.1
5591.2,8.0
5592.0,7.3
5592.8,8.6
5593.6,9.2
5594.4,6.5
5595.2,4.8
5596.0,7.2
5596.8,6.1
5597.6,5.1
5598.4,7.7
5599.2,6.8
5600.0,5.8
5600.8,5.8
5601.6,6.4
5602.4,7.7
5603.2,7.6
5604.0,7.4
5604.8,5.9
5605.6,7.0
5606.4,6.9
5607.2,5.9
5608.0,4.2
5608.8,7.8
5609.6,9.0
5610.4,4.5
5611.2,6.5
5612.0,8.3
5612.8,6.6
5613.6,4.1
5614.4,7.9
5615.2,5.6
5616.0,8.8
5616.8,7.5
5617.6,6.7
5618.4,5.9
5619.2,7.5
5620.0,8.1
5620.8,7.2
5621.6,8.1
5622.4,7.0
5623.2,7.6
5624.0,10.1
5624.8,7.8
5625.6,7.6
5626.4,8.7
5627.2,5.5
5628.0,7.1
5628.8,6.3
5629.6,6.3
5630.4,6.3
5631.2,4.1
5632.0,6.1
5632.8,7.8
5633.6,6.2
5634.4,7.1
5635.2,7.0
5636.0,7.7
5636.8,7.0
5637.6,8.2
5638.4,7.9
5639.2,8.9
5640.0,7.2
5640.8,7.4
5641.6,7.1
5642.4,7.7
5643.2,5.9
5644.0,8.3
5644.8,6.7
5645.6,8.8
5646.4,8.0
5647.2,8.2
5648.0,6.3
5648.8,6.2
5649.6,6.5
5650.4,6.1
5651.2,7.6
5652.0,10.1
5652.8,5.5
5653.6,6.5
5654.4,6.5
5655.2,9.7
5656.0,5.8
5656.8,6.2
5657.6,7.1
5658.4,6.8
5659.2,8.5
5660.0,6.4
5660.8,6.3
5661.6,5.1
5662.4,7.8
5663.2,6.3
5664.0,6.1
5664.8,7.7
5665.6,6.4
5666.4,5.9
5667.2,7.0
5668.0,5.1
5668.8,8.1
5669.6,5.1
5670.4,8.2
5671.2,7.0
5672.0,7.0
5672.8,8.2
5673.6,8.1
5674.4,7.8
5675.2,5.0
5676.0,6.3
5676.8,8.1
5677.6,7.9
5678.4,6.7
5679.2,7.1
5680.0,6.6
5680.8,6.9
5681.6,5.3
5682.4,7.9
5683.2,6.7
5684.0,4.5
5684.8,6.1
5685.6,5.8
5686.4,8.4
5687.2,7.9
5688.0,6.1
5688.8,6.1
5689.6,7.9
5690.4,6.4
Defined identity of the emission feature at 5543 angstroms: H-beta 4861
